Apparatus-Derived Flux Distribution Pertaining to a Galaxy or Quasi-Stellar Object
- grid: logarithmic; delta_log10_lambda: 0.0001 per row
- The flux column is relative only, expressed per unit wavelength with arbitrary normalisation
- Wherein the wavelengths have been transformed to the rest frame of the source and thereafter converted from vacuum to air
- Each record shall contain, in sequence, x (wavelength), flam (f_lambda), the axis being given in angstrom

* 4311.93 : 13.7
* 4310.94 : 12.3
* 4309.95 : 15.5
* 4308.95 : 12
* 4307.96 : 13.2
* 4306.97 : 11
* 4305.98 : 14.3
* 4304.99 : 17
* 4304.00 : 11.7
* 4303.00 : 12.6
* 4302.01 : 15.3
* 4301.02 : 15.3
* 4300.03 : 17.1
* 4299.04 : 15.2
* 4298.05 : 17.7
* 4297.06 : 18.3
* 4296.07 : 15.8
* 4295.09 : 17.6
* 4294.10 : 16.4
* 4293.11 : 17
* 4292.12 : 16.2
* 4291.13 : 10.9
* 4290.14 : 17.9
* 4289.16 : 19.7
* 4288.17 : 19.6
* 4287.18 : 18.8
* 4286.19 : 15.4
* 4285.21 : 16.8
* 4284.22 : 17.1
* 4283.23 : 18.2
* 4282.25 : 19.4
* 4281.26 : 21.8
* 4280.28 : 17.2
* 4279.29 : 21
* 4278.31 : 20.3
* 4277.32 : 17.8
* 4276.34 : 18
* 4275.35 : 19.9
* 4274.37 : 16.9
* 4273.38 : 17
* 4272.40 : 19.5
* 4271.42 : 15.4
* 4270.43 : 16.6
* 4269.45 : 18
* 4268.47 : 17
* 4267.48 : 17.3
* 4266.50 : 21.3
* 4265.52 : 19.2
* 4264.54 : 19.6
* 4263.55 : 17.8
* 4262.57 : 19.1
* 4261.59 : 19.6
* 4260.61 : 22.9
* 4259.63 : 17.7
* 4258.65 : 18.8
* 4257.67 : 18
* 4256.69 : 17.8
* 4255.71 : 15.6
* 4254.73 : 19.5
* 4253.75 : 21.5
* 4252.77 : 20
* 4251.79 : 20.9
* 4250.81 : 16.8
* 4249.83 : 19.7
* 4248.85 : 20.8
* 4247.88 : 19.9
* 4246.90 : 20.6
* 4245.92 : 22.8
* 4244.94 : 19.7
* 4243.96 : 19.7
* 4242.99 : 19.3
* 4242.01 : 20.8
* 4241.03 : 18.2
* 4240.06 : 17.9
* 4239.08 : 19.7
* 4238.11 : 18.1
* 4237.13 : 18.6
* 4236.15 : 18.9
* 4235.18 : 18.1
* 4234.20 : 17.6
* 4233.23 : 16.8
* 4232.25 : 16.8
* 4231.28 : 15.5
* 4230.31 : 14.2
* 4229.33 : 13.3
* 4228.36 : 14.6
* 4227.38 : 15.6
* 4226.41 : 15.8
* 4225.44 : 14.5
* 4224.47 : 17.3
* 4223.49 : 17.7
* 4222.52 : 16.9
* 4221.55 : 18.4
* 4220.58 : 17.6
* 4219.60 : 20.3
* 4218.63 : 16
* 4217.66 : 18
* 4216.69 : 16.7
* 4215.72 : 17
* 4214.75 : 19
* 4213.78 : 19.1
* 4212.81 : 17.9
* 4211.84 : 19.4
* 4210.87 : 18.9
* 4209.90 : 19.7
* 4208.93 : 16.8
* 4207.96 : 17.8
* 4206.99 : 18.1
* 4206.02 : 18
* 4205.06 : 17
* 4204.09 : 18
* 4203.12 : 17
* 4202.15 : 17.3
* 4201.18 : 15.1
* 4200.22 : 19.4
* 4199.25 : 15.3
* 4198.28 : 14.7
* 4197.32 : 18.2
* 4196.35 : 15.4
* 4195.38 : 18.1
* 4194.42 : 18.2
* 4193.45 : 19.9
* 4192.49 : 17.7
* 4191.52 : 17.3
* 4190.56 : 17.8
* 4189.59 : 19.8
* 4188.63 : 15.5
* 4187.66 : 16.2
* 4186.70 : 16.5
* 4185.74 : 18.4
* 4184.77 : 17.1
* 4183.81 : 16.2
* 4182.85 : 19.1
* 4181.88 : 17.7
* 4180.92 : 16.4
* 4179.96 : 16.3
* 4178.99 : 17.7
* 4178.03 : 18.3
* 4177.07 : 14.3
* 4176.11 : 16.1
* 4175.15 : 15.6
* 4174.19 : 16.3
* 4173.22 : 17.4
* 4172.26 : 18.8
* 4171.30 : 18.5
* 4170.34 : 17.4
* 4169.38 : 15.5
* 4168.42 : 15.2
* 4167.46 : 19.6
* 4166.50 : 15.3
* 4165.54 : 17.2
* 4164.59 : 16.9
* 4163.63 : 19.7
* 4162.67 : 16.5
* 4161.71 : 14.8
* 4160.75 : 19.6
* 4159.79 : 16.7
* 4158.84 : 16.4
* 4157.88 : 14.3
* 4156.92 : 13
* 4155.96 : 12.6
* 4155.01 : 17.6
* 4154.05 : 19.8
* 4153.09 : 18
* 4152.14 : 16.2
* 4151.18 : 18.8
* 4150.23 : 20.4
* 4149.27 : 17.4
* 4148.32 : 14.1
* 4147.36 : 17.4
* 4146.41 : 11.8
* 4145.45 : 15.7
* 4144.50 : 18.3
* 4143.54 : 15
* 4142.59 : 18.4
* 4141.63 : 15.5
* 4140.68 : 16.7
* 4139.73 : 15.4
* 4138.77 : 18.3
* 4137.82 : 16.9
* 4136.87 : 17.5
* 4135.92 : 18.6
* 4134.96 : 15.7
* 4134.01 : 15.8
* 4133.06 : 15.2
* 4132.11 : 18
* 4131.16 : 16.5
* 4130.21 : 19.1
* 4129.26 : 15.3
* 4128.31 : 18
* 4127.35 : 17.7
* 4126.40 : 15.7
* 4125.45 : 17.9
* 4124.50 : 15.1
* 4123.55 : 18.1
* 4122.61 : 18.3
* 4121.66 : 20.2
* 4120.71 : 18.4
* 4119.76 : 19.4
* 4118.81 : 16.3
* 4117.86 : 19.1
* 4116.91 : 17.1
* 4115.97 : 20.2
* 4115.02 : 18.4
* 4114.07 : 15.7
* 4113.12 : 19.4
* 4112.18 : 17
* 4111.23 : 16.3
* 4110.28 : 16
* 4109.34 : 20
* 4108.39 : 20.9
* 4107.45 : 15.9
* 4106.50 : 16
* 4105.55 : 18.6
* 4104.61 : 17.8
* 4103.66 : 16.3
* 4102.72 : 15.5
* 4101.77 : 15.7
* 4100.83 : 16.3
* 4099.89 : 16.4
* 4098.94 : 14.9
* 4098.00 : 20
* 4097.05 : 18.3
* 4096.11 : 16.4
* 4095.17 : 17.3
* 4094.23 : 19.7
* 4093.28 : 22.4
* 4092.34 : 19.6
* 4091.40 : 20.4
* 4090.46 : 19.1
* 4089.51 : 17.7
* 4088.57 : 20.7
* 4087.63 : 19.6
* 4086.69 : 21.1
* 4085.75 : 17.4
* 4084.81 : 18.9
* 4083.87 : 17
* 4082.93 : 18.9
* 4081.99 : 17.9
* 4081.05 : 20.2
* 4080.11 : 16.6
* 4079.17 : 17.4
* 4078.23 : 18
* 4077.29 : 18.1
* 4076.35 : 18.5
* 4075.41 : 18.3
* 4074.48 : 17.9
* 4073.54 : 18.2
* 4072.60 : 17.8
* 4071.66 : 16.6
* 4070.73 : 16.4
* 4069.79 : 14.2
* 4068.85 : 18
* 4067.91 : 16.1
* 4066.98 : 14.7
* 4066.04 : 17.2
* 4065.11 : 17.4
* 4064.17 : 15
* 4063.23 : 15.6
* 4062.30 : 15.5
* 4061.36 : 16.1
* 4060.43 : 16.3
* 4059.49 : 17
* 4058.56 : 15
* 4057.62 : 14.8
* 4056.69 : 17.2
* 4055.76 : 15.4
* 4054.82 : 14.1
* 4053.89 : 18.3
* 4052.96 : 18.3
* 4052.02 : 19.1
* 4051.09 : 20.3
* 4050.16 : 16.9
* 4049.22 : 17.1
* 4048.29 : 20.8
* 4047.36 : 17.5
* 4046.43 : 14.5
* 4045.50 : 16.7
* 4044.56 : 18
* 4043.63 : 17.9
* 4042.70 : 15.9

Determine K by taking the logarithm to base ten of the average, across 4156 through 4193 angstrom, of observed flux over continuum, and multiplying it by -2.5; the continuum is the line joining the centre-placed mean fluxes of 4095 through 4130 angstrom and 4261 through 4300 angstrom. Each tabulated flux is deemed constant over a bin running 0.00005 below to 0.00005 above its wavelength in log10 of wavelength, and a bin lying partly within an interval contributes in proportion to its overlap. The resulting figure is 0.05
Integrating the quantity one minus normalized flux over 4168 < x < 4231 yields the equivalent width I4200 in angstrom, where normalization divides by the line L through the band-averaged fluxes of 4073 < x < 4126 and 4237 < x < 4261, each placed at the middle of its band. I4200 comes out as 6.02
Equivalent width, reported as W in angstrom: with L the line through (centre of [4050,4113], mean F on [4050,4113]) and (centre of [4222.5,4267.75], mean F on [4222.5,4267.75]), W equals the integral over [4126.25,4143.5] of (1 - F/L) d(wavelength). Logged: 0.9 angstrom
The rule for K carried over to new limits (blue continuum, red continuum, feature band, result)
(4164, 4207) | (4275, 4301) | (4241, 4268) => -0.12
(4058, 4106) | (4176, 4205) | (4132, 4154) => 0.04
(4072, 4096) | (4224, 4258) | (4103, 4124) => 0.04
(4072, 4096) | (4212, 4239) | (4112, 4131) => 0.03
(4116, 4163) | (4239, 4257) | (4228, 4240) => 0.14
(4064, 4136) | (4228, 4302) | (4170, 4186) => 0.05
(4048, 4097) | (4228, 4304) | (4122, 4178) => 0.06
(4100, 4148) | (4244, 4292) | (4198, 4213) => 0.03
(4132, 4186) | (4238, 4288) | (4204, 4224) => -0.01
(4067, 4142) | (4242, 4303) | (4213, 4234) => 0.09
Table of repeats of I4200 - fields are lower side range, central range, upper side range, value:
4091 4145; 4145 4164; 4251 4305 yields 1.1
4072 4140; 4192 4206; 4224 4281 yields 0.7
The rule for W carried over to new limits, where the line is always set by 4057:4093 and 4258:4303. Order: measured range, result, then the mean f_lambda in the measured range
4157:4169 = 0.6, 16.7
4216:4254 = -0.6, 18.1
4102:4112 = 0.2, 17.3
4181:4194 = 0.1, 17.6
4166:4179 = 0.6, 16.8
